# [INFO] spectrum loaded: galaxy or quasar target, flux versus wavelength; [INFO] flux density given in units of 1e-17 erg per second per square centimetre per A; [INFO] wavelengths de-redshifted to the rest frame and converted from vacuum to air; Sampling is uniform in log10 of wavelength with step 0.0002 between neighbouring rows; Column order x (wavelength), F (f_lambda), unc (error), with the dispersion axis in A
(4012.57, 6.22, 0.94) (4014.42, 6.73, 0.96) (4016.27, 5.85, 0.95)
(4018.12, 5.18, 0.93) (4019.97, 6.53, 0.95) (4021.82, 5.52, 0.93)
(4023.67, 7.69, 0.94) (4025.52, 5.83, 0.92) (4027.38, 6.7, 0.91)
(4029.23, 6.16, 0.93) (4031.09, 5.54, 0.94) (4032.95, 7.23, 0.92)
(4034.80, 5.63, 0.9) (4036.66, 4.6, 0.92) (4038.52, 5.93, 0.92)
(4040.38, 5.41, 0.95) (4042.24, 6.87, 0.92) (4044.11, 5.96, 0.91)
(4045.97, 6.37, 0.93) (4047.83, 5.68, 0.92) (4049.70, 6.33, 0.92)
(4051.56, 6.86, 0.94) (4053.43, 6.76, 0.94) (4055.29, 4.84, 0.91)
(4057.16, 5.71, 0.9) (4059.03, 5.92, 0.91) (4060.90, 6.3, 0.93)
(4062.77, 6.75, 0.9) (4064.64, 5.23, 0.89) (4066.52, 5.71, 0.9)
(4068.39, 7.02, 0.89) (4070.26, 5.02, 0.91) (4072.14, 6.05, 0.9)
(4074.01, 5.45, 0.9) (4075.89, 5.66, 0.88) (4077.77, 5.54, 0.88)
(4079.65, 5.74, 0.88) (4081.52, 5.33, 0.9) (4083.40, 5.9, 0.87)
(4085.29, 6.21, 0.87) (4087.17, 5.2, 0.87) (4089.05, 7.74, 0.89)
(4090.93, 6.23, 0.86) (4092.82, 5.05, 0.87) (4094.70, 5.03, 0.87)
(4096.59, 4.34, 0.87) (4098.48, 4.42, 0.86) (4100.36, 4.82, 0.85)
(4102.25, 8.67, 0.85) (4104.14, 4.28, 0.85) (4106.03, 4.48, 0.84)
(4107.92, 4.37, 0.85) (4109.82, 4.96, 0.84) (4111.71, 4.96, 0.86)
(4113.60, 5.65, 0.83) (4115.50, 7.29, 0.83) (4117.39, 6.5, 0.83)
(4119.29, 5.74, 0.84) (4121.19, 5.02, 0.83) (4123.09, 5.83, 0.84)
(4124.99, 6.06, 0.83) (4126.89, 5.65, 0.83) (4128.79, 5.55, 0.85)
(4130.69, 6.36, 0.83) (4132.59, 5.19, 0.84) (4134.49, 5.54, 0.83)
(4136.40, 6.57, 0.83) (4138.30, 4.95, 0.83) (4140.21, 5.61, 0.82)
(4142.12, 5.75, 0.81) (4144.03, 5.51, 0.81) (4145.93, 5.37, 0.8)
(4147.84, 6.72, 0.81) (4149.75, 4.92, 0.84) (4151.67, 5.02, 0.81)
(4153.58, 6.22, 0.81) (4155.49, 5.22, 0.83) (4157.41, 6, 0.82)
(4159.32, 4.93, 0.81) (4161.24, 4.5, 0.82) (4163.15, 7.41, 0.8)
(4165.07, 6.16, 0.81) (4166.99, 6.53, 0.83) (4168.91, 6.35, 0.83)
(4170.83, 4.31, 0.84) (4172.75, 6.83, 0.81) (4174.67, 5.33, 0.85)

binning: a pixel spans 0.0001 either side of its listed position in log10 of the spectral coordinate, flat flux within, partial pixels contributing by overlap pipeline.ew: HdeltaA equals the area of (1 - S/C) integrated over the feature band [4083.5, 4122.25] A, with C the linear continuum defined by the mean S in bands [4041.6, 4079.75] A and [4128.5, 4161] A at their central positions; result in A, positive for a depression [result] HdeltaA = 1.55 A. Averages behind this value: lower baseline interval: 5.99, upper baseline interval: 5.59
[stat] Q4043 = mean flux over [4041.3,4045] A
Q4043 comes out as 6.41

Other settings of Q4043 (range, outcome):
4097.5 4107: 5.33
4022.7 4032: 6.38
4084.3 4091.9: 6.33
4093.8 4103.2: 5.46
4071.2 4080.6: 5.69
